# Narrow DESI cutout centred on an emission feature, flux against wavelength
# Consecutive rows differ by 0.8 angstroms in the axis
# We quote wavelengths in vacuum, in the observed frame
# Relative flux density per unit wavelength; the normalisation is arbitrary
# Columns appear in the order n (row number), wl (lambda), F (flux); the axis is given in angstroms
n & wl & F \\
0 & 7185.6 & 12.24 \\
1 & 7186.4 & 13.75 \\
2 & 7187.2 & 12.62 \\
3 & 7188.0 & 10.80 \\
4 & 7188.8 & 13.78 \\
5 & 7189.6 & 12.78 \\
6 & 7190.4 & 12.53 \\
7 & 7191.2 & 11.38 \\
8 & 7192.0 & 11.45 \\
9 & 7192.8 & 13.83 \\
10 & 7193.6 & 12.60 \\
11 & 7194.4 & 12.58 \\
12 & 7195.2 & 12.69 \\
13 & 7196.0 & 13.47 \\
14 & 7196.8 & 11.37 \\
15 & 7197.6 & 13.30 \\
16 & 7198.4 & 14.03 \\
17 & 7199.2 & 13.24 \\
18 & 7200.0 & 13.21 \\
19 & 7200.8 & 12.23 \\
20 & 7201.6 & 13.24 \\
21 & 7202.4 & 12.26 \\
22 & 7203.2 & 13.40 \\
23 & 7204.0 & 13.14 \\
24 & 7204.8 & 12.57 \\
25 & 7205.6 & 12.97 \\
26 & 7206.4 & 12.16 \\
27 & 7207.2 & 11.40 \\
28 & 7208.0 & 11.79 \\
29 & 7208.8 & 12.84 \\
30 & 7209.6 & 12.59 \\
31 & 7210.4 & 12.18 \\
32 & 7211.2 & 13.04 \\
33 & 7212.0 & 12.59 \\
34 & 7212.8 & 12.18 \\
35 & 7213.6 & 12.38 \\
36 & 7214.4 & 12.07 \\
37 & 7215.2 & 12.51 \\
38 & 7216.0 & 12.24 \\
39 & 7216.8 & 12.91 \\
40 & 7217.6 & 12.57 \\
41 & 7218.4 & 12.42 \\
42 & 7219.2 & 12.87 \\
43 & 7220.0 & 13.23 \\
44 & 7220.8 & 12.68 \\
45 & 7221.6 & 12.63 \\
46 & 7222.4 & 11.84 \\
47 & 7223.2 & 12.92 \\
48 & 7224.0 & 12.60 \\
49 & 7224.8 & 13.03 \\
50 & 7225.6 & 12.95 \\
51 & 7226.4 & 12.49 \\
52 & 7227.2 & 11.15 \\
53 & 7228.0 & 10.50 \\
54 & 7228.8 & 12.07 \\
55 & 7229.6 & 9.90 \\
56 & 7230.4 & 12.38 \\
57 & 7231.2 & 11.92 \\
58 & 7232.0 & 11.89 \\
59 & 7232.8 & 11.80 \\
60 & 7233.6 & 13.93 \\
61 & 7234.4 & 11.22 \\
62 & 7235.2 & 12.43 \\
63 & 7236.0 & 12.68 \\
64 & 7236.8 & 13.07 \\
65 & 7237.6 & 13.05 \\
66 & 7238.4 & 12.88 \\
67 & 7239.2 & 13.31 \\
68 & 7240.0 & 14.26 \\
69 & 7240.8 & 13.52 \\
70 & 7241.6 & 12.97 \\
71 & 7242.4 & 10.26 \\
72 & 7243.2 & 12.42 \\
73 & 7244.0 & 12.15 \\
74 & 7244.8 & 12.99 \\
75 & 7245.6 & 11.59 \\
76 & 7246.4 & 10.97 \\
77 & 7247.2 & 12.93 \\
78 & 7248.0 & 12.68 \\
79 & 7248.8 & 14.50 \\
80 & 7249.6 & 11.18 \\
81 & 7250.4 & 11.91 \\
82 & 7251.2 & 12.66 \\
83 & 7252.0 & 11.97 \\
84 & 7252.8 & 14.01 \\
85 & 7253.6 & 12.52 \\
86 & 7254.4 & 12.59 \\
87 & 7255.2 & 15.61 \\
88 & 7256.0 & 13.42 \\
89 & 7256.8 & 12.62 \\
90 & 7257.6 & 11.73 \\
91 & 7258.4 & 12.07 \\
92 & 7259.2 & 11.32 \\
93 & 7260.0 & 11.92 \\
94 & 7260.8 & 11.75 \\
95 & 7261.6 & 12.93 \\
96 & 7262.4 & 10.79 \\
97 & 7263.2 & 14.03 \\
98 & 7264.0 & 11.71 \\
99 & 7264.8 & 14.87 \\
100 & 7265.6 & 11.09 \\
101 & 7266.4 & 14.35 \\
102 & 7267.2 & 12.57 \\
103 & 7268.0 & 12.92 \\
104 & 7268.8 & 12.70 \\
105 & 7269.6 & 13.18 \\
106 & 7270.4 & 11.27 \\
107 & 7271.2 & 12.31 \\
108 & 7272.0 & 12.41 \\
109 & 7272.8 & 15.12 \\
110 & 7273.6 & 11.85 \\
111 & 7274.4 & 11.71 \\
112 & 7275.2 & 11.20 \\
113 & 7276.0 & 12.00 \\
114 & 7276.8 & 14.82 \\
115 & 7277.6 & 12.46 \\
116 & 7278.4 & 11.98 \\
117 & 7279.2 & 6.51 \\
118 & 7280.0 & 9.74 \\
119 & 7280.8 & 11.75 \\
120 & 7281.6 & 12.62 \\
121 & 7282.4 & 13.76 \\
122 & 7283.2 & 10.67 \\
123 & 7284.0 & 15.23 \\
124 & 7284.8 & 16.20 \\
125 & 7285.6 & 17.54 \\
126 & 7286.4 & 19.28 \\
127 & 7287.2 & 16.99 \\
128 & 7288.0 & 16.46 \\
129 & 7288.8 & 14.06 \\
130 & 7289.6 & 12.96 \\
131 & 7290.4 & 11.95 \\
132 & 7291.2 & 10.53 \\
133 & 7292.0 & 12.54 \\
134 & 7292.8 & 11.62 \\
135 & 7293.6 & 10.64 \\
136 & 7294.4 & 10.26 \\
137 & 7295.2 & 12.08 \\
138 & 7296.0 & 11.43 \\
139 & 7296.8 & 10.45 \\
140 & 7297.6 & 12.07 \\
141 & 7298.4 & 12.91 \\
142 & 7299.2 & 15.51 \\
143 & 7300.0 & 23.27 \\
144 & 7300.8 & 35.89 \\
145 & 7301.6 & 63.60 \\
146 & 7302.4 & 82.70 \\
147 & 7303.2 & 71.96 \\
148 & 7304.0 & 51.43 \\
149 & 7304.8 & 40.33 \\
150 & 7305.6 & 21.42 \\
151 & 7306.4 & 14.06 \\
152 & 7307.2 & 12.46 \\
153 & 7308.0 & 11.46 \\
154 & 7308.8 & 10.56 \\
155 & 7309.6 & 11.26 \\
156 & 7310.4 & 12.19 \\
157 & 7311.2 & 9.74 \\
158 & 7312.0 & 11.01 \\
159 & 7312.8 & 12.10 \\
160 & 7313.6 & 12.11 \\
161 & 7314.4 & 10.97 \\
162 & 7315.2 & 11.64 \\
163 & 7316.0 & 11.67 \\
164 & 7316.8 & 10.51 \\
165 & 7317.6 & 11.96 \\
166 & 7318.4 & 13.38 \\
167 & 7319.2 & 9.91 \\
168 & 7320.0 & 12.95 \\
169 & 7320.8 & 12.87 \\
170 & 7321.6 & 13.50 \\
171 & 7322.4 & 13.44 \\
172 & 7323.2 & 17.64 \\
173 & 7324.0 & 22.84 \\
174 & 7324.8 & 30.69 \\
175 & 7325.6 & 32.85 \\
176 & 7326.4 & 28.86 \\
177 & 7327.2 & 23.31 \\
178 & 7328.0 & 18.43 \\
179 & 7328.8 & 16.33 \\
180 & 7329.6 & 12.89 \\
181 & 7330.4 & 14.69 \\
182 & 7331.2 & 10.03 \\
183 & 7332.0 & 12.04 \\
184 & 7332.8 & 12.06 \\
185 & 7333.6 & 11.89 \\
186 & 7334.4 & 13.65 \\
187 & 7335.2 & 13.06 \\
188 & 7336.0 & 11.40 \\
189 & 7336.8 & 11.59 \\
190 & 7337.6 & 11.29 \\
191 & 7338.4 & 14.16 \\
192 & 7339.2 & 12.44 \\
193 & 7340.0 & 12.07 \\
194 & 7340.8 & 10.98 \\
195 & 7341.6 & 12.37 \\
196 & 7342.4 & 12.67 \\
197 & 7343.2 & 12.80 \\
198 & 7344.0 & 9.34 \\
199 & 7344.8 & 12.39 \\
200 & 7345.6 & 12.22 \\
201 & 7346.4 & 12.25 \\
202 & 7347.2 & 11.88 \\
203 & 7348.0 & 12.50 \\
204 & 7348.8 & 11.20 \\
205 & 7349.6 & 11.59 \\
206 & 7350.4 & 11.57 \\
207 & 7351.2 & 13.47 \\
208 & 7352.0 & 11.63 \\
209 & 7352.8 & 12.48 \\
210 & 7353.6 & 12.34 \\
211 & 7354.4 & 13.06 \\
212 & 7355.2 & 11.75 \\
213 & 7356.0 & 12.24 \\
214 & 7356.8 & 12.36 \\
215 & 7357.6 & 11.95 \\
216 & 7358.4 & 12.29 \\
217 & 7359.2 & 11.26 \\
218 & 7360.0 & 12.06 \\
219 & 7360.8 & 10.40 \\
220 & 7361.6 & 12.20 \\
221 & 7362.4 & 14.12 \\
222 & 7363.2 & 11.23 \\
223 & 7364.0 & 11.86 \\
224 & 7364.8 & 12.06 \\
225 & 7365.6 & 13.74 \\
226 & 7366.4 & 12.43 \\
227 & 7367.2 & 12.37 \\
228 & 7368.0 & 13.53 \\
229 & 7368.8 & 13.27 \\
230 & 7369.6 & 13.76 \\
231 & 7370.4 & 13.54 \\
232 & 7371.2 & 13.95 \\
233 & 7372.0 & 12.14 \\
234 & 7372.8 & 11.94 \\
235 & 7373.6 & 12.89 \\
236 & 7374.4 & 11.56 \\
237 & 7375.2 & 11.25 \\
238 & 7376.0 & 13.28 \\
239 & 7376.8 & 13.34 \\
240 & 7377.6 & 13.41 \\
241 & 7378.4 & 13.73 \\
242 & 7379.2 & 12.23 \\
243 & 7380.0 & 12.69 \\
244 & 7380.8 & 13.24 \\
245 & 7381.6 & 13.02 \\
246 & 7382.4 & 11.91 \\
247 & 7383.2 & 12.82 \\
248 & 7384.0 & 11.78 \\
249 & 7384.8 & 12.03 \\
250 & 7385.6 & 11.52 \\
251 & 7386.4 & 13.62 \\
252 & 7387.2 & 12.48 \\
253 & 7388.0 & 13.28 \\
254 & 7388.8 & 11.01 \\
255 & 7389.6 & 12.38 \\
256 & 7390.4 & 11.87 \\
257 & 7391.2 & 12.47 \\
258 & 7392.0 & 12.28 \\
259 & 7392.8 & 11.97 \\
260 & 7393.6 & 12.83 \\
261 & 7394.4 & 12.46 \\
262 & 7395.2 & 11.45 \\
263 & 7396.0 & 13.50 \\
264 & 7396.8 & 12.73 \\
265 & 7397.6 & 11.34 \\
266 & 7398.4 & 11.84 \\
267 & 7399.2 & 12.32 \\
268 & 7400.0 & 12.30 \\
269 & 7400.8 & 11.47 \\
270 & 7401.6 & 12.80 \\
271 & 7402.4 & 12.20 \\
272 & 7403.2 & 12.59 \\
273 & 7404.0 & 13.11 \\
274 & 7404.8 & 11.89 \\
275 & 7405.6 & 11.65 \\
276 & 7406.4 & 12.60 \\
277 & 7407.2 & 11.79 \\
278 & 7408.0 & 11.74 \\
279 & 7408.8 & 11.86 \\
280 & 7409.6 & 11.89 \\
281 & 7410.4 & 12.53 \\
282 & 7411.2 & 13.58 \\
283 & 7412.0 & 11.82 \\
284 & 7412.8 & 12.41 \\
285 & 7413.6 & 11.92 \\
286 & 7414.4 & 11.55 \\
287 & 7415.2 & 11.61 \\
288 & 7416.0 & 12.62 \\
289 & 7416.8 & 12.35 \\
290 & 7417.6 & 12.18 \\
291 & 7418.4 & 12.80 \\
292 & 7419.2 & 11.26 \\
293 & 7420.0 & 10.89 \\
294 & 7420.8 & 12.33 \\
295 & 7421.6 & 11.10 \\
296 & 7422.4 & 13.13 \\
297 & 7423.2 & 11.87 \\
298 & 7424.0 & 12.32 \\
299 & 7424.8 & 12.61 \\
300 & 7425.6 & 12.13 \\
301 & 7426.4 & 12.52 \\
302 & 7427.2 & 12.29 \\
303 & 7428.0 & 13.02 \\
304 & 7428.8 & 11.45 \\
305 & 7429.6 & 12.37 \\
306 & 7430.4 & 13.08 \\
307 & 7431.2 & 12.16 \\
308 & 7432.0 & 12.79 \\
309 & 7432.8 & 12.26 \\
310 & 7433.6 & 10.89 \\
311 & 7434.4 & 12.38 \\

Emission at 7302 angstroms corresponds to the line H-alpha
